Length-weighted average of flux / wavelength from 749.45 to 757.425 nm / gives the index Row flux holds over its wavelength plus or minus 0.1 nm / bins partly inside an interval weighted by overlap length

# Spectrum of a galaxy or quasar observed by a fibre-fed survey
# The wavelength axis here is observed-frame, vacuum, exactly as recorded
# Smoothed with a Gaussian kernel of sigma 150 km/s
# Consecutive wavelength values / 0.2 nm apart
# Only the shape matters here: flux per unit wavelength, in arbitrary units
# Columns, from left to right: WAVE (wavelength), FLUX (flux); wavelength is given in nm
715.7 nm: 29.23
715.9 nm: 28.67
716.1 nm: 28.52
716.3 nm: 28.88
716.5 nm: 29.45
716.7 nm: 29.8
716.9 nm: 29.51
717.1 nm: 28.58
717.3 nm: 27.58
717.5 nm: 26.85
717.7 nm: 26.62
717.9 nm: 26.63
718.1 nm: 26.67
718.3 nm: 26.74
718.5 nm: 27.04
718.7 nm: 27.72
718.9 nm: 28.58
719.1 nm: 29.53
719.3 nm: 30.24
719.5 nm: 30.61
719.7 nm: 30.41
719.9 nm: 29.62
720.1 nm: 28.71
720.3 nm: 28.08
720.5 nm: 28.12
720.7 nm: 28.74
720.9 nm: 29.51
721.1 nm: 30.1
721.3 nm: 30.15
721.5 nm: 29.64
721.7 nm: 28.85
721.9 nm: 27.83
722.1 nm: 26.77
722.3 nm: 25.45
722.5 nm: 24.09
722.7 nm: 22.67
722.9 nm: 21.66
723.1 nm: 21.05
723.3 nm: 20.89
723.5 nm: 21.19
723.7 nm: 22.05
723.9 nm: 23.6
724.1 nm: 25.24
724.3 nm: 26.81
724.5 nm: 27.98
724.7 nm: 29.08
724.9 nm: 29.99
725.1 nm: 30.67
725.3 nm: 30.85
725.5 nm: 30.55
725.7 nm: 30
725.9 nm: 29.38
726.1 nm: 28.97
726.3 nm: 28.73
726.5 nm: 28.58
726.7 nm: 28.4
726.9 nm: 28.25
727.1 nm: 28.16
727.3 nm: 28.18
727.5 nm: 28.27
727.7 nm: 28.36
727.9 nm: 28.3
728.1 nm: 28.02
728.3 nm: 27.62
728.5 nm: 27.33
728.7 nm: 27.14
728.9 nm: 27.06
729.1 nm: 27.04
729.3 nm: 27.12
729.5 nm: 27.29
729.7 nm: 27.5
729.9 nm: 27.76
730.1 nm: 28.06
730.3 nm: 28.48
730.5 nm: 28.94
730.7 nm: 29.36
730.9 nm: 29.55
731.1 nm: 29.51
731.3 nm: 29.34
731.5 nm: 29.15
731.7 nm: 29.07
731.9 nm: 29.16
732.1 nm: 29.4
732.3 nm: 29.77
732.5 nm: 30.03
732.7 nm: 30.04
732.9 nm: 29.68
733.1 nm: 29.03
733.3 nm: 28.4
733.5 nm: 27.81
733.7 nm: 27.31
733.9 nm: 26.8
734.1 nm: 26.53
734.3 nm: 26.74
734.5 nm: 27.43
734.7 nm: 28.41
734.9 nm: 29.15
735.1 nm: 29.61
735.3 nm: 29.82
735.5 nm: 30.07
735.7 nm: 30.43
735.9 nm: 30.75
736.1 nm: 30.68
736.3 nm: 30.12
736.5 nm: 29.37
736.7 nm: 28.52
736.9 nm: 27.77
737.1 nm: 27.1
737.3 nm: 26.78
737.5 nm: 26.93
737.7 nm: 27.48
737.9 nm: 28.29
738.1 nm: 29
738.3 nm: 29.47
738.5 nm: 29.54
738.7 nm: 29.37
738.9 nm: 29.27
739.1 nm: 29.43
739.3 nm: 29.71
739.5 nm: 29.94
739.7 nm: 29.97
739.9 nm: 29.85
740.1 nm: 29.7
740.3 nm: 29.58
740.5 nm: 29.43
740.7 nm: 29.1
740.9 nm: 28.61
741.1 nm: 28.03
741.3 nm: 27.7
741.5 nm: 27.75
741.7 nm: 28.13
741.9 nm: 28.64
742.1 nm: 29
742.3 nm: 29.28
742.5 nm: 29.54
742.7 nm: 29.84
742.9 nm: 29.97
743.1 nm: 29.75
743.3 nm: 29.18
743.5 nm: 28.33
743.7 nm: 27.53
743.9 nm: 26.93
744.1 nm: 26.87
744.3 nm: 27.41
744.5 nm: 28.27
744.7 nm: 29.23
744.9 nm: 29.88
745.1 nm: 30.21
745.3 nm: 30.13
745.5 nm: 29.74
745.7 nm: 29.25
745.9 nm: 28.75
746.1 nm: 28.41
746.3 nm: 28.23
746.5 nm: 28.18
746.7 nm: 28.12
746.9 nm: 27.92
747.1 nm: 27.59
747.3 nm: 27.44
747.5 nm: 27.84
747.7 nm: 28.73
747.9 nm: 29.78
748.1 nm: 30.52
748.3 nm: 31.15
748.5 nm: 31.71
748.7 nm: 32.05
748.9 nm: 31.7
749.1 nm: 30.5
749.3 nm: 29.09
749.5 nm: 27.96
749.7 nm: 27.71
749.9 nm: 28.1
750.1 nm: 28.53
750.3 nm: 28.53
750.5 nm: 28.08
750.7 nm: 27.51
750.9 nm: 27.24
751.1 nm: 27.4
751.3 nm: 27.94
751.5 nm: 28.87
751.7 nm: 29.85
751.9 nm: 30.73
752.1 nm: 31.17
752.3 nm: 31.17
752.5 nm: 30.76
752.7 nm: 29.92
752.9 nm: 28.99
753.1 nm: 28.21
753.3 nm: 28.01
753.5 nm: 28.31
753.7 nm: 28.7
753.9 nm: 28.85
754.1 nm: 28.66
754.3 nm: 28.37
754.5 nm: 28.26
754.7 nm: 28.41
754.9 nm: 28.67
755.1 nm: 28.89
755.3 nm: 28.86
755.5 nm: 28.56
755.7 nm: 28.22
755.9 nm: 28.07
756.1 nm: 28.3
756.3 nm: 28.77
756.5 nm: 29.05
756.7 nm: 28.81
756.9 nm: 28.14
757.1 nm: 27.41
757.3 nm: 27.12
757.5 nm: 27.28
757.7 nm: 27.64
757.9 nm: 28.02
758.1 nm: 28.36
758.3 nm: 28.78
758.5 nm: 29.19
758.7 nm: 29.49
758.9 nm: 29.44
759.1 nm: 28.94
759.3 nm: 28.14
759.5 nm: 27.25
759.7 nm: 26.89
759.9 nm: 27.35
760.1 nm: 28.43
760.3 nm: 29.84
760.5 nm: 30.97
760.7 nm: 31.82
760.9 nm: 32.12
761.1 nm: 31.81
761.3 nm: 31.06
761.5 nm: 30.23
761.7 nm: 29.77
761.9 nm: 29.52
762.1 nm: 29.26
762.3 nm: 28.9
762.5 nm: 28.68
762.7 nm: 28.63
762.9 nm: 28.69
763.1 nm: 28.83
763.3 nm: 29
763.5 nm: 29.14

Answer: 28.6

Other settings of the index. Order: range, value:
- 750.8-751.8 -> 28.3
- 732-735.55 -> 28.6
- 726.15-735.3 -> 28.4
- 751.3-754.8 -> 29.2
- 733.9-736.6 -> 29.1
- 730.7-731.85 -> 29.3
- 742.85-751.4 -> 28.8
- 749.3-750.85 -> 28.1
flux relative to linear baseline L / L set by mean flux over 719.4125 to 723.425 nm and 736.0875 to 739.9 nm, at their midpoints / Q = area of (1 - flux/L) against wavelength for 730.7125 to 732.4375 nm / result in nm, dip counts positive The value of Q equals -0.074 nm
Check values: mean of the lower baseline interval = 27.1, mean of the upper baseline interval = 28.9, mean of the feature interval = 29.4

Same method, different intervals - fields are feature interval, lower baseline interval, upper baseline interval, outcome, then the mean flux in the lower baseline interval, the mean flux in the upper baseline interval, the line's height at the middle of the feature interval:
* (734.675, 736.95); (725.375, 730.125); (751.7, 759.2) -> -0.10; 28.2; 28.8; 28.4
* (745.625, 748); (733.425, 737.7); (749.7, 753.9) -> 0.03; 28.5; 28.9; 28.7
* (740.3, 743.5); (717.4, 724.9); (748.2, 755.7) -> -0.06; 26.9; 29.1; 28.4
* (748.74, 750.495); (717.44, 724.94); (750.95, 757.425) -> -0.03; 27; 28.8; 28.5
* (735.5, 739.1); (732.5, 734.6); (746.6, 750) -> -0.07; 28.1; 29.3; 28.4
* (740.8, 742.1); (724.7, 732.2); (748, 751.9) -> 0.04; 28.6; 29.2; 29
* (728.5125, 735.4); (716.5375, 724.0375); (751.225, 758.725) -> -0.20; 27.1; 28.8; 27.6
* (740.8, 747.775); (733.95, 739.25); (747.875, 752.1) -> 0.12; 28.8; 29.3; 29.1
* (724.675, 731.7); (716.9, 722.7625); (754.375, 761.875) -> -0.09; 28.1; 28.9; 28.2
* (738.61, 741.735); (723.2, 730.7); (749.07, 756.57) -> -0.10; 27.6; 28.8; 28.2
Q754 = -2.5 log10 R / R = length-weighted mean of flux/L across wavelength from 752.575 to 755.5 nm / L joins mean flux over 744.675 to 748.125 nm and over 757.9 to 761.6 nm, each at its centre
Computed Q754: 0.019 mag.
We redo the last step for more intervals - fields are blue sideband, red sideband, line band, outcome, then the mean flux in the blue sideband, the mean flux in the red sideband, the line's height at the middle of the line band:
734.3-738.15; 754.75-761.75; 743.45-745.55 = 0.01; 28.8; 28.9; 28.8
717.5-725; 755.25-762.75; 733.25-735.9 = -0.03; 27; 28.9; 27.7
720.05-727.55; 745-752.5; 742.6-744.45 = 0.01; 27.3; 29.2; 28.8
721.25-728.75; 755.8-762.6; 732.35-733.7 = -0.06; 27.1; 29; 27.5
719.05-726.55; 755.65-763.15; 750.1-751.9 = 0.01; 27.5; 28.9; 28.6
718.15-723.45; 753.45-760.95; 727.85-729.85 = 0.01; 27.3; 28.6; 27.6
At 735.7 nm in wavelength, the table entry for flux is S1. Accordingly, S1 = 30.43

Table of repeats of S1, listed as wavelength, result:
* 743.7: 27.53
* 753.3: 28.01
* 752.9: 28.99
